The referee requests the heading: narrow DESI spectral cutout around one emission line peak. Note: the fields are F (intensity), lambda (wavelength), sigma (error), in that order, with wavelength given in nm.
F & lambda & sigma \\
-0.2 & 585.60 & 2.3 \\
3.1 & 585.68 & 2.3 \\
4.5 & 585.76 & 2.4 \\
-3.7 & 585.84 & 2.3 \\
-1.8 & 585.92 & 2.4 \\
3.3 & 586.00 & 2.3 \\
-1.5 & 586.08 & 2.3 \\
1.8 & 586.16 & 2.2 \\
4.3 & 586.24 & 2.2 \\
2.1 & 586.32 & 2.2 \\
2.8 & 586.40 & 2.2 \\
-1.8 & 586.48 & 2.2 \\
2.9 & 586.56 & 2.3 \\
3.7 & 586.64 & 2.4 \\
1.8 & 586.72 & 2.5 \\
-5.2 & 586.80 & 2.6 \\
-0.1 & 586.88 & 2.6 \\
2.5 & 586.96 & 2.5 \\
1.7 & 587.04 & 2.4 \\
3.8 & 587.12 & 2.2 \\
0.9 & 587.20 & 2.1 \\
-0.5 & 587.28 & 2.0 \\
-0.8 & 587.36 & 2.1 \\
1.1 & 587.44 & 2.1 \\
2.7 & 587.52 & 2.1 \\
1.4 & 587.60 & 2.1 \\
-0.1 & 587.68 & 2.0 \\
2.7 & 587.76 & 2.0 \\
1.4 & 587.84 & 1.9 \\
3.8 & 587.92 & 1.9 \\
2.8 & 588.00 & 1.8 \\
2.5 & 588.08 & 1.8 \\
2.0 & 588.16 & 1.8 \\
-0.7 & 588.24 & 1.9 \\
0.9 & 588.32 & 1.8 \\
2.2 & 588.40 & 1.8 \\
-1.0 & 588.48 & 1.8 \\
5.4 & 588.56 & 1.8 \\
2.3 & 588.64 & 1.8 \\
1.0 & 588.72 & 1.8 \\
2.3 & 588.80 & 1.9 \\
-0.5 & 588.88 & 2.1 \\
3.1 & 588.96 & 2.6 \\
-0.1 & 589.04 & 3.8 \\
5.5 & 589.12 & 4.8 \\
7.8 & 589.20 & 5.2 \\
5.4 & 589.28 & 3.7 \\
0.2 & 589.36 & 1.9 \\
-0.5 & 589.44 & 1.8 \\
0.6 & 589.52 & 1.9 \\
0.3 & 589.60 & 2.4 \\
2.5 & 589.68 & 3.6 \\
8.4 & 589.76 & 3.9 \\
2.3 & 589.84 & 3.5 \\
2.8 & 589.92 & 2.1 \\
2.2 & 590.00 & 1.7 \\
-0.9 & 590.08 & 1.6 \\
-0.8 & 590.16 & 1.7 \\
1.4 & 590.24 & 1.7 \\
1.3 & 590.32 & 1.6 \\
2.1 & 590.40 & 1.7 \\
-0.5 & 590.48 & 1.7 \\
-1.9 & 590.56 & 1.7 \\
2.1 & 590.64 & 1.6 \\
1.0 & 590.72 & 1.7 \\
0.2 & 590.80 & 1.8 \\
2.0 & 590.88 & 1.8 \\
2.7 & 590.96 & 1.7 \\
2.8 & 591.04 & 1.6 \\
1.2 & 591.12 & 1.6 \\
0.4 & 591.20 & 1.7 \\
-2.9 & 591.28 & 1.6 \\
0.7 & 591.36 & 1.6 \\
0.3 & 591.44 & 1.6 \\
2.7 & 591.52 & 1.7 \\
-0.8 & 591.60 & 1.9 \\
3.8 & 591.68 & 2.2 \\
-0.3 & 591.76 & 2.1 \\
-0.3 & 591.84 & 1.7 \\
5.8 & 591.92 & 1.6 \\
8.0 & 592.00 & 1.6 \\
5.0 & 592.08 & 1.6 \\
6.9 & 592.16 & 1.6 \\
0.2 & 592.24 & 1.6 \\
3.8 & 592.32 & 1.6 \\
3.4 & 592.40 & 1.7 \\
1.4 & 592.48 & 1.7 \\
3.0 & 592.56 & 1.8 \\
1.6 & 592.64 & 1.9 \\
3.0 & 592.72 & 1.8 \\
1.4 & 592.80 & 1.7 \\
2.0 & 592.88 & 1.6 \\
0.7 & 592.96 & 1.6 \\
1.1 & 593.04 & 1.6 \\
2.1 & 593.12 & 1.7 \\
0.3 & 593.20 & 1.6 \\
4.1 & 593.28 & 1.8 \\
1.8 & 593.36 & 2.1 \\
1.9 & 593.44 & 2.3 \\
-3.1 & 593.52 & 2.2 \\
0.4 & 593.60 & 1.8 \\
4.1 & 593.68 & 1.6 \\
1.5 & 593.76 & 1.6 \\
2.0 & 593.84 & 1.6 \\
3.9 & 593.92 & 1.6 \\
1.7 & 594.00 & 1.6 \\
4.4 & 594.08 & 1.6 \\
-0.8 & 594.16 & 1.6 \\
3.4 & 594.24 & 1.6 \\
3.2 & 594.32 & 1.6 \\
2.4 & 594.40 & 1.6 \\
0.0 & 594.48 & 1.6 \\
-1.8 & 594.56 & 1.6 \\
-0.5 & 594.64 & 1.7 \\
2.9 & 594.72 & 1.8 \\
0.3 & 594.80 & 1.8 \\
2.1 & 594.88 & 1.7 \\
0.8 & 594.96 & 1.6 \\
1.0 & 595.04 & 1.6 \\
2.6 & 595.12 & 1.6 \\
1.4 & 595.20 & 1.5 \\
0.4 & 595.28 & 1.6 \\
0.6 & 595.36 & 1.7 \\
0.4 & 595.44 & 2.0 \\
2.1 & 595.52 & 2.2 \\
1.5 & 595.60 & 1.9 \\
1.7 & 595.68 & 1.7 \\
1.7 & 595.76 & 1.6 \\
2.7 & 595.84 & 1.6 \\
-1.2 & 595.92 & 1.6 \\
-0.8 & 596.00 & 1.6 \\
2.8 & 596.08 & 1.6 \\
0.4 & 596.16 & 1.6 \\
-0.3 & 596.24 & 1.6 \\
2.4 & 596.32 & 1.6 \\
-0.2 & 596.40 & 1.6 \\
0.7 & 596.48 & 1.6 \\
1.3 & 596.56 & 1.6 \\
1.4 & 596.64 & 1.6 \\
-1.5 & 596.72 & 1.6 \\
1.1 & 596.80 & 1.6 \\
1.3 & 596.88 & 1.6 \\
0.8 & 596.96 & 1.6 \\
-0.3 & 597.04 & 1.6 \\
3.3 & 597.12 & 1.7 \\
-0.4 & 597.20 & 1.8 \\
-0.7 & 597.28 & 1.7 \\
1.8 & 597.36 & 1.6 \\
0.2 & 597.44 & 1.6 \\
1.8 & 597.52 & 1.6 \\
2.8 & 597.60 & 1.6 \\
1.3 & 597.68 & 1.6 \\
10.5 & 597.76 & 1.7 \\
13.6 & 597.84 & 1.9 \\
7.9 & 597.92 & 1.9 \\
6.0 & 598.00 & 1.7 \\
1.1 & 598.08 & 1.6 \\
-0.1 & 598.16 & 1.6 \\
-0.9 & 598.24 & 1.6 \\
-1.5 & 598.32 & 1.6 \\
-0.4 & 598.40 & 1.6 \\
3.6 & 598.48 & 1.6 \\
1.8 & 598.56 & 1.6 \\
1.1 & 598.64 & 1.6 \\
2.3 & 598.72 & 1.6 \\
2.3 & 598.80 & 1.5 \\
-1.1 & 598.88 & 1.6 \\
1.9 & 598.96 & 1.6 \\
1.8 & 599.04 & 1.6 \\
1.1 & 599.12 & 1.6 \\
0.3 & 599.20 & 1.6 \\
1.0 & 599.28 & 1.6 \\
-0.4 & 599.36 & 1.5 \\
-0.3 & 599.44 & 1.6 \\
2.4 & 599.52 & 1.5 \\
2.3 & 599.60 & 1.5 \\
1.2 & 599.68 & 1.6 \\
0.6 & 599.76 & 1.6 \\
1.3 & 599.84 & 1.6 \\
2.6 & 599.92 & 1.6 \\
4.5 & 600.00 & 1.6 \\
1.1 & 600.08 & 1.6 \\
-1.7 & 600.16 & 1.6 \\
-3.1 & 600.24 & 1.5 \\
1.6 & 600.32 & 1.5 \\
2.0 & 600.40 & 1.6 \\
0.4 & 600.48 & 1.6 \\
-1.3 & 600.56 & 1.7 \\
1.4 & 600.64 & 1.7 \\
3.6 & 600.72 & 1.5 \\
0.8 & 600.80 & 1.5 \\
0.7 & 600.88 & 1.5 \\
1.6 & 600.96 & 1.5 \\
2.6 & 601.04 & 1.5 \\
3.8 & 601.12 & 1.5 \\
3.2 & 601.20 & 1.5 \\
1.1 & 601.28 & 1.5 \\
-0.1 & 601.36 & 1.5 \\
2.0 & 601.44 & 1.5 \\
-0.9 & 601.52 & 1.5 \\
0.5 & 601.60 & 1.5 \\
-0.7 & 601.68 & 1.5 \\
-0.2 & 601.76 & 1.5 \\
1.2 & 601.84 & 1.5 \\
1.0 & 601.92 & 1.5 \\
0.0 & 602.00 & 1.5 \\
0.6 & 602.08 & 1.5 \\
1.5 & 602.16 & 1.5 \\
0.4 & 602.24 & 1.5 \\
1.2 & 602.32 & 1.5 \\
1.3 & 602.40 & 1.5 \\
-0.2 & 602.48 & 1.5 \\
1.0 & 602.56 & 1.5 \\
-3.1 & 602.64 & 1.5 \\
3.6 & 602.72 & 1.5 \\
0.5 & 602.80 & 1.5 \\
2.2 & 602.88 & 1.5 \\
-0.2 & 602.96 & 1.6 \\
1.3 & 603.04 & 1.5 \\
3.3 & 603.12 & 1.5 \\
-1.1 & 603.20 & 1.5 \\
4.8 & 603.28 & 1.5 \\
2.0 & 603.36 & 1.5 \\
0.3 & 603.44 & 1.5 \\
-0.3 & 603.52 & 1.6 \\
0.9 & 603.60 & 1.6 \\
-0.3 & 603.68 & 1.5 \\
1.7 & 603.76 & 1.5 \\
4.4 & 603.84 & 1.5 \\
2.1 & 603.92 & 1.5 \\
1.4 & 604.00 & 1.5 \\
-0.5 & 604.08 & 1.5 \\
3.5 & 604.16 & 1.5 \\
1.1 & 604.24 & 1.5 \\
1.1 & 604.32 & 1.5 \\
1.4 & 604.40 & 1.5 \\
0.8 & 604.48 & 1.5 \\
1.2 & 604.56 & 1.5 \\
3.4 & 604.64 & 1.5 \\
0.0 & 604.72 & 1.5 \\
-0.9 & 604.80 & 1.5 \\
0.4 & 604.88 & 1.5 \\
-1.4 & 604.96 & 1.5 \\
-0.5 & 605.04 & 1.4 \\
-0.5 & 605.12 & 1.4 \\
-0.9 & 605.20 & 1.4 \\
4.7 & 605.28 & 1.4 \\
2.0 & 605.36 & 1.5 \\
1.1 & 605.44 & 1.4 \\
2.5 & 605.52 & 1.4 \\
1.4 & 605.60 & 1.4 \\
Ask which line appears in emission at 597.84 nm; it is [O III]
